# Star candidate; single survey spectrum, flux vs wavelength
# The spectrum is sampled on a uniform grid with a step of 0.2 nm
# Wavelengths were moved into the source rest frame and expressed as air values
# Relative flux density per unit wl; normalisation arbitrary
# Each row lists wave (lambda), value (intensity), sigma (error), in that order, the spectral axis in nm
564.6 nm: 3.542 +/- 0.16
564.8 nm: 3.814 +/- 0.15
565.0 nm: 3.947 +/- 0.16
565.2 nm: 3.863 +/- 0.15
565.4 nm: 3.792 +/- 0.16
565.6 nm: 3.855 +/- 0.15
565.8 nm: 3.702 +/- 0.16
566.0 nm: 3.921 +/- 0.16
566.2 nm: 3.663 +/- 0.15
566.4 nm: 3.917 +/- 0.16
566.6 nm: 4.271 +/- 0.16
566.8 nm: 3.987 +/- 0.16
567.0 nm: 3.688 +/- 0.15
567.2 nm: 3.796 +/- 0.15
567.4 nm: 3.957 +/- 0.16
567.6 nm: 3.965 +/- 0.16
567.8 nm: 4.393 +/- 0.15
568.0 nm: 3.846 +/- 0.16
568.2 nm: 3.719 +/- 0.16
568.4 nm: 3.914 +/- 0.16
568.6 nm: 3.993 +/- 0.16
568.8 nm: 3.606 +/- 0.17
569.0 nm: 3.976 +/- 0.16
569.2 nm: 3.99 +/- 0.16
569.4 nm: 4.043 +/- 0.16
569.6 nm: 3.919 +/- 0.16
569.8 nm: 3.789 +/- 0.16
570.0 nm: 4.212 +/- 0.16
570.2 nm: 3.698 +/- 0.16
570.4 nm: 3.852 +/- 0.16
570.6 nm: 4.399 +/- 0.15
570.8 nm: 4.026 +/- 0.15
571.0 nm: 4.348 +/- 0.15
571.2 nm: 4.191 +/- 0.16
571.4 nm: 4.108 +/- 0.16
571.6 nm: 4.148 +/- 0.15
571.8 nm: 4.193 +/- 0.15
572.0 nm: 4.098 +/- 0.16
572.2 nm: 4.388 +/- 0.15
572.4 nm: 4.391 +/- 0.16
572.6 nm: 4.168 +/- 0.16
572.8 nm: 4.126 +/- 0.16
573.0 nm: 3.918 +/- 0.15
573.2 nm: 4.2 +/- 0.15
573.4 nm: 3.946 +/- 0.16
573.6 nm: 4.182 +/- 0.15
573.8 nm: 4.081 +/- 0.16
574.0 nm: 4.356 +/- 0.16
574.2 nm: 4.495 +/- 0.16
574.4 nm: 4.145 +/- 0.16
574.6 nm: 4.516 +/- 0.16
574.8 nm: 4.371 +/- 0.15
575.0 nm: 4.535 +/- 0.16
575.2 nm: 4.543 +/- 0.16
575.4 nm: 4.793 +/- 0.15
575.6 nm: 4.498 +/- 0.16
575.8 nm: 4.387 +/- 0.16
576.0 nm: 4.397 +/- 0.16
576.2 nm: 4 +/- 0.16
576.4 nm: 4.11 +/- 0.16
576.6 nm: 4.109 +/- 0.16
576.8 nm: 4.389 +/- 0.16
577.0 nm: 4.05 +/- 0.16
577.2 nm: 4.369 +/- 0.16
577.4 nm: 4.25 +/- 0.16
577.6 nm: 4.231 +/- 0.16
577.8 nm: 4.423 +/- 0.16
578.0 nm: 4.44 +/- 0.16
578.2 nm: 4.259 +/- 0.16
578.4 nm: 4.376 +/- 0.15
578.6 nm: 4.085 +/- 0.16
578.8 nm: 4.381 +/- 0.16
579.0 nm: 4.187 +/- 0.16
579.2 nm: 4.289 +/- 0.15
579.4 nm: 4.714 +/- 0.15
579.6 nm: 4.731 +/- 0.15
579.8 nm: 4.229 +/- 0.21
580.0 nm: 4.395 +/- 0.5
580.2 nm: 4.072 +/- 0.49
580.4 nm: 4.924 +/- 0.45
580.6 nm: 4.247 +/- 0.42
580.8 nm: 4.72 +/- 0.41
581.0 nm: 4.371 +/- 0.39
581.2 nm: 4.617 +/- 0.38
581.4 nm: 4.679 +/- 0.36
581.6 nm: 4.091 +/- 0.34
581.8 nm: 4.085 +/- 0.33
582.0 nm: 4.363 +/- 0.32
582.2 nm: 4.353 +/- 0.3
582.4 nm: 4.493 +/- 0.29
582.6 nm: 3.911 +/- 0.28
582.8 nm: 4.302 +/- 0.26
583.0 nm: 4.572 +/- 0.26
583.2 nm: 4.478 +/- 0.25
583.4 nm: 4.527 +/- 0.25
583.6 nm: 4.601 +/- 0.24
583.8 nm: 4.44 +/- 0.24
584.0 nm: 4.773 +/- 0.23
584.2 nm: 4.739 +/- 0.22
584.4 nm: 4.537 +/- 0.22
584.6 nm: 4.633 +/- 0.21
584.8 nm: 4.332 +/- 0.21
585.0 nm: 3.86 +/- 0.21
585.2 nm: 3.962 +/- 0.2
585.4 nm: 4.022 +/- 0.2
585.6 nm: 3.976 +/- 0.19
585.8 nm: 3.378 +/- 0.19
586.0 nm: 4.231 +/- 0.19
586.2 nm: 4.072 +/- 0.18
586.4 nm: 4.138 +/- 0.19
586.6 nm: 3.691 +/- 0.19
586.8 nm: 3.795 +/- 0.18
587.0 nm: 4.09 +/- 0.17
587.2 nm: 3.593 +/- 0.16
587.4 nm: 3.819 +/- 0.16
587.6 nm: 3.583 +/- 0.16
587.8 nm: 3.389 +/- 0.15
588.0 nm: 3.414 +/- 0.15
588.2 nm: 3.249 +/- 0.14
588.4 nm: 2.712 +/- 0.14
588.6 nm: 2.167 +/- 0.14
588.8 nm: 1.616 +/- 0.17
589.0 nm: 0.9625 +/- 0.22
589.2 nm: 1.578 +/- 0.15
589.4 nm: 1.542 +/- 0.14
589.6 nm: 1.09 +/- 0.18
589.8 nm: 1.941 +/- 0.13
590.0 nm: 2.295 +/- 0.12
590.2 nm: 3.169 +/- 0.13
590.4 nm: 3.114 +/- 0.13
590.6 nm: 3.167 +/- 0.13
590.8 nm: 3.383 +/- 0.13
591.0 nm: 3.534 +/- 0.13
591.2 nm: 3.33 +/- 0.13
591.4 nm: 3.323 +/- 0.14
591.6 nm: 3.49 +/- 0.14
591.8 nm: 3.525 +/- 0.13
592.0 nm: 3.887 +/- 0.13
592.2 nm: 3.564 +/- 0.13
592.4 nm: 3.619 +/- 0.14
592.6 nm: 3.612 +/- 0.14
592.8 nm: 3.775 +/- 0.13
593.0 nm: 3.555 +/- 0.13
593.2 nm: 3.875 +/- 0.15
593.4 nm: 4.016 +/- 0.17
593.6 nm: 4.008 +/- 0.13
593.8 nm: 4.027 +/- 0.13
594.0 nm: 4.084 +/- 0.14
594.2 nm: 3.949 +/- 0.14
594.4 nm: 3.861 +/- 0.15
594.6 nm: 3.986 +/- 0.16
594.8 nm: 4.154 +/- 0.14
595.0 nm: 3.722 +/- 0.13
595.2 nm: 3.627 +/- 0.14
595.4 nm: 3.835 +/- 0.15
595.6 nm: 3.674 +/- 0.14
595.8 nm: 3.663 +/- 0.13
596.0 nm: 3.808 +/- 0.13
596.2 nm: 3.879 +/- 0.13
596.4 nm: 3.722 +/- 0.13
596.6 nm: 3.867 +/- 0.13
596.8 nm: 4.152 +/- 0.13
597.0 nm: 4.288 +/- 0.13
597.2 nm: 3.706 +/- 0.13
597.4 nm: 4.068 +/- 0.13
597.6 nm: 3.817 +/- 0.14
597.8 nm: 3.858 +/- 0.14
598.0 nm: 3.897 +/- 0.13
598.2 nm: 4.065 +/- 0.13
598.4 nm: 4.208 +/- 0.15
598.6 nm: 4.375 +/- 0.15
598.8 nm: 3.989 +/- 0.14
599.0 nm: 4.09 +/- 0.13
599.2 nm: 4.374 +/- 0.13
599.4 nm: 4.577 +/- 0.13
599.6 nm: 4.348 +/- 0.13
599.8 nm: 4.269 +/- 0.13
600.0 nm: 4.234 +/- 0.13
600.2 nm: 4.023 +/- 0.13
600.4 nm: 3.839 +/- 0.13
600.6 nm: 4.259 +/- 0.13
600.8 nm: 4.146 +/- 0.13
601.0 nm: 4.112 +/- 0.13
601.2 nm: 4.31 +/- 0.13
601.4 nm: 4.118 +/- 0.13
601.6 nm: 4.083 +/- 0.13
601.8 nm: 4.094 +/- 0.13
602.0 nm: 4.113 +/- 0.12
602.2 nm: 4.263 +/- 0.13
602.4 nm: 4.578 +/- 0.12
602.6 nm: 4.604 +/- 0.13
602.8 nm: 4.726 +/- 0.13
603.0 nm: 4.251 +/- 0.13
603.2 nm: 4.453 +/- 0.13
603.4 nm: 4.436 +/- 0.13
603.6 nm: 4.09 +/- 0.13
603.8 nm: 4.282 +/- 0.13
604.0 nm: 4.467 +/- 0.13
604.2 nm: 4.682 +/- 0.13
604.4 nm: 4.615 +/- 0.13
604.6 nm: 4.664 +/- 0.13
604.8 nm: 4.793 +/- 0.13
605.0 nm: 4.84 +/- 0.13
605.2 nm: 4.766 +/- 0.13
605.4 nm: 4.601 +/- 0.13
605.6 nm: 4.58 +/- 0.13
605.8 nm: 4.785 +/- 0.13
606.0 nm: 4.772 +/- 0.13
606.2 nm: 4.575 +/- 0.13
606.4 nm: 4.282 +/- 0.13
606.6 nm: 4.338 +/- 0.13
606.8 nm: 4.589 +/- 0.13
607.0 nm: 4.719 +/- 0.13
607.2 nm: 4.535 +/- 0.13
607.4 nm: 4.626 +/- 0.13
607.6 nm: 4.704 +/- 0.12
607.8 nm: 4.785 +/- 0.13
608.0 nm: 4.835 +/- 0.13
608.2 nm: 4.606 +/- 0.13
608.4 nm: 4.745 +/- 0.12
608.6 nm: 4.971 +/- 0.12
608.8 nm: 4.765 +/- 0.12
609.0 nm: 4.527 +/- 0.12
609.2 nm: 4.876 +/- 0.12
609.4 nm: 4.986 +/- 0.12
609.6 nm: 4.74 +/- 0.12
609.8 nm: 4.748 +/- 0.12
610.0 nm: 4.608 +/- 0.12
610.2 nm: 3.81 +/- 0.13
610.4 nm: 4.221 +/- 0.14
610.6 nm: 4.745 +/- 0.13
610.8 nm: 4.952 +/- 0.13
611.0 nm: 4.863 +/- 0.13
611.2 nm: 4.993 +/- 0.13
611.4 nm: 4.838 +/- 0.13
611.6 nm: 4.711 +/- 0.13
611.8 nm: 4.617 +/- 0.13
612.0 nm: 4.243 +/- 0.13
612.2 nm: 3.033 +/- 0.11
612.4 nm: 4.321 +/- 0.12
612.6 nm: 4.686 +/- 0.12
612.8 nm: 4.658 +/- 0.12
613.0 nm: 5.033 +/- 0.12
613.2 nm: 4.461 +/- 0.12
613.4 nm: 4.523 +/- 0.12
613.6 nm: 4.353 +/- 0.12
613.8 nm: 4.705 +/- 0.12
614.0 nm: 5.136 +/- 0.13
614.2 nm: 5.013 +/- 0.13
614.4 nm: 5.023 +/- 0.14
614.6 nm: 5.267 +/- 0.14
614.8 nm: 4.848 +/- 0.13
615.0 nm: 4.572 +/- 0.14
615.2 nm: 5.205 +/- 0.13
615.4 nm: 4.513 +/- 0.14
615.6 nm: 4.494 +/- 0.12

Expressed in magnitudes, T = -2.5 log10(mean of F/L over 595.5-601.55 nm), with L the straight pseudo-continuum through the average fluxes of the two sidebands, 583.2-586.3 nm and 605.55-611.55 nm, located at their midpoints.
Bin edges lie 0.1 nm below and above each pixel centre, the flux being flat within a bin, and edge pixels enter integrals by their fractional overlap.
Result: 0.11 mag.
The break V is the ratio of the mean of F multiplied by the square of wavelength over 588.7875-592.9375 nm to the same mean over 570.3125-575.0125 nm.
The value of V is 0.73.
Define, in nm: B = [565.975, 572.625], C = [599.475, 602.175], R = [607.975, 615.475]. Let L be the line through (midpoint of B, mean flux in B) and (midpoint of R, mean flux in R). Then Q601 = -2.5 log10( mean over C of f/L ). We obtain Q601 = 0.088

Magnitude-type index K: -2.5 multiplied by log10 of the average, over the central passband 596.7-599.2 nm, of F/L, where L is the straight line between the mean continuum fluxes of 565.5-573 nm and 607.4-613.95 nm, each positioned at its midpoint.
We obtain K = 0.10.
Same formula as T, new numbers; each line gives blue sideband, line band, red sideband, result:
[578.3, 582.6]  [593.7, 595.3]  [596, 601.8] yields 0.06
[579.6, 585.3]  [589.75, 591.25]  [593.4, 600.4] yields 0.36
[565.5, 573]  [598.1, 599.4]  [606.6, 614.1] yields 0.06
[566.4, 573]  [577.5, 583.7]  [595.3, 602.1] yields -0.09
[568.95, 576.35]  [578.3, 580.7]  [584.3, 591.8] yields -0.16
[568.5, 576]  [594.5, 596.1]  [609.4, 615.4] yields 0.17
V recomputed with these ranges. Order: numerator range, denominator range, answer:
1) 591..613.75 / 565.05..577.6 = 1.16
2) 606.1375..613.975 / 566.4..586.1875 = 1.22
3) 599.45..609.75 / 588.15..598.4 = 1.37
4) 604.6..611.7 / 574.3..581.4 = 1.18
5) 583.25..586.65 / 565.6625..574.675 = 1.10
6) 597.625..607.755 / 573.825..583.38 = 1.09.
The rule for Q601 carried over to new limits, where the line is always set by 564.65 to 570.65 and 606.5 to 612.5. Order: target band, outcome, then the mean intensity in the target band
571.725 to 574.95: -0.059 mag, 4.23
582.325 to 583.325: -0.049 mag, 4.35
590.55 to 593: 0.218 mag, 3.53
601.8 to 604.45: 0.021 mag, 4.41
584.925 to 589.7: 0.316 mag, 3.16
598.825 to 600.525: 0.058 mag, 4.21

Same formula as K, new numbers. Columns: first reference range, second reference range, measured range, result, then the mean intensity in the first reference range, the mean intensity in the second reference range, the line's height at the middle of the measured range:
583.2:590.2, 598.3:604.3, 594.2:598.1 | 0.030 mag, 3.44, 4.28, 3.99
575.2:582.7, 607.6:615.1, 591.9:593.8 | 0.187 mag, 4.35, 4.67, 4.49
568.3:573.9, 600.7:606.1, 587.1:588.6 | 0.275 mag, 4.07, 4.45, 4.27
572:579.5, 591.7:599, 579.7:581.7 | -0.061 mag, 4.3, 3.88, 4.19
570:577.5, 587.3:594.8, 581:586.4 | -0.186 mag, 4.24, 3.18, 3.63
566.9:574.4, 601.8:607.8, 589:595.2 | 0.302 mag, 4.06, 4.54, 4.36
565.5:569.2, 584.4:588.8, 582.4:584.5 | -0.203 mag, 3.9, 3.69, 3.72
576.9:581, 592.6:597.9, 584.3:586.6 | 0.023 mag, 4.37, 3.88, 4.17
